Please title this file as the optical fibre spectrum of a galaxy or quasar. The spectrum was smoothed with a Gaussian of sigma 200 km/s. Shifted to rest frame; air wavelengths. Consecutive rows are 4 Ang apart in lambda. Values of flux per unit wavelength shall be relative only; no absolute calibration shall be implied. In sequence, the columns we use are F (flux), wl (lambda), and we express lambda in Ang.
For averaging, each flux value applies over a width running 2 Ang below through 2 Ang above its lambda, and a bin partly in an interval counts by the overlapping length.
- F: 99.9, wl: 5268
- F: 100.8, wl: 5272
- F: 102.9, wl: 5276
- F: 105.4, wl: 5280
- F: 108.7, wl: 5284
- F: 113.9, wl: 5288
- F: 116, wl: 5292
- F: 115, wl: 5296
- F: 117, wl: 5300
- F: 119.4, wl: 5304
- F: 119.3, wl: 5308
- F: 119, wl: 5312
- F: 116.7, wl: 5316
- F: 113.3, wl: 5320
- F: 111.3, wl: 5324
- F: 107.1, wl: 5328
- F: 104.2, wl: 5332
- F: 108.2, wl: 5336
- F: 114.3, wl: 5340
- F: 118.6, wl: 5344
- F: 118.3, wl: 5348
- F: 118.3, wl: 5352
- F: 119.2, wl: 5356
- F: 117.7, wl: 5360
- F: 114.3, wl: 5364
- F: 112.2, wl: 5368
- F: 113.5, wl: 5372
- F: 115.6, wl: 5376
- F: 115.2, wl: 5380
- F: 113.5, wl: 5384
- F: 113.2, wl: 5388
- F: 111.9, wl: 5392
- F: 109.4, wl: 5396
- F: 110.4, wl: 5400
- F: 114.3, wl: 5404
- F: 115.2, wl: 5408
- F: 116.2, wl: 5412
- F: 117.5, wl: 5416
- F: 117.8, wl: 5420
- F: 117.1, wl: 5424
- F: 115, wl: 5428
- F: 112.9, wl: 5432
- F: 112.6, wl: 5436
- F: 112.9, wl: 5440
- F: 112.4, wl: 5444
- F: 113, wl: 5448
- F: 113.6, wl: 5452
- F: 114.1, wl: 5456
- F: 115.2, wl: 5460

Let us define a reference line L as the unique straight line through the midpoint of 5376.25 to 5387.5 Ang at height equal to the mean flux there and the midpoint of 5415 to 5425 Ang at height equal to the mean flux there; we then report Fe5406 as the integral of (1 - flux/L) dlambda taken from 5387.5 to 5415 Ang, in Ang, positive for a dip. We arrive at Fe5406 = 0.7 Ang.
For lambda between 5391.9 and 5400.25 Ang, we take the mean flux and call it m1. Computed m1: 110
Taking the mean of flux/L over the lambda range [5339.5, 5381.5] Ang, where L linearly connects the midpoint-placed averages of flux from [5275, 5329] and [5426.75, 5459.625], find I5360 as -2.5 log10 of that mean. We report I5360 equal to -0.03 mag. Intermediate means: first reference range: 114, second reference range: 113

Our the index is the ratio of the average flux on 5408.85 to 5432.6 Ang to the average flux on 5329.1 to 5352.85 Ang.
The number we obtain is 1.0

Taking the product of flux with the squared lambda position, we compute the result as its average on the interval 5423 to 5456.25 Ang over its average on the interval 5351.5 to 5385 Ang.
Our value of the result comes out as 1.0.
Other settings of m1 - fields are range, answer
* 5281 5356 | 114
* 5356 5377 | 115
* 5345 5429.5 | 115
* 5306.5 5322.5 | 117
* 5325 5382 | 114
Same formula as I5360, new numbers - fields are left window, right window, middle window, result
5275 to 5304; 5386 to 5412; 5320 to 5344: 0.02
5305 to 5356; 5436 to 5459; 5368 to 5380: 0.00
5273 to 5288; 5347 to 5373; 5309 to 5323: -0.05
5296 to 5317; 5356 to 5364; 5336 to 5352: 0.01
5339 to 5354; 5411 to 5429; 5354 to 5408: 0.03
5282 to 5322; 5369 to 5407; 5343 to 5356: -0.04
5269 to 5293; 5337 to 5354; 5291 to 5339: -0.02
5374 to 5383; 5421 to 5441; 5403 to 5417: -0.01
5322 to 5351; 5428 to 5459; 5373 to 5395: -0.01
